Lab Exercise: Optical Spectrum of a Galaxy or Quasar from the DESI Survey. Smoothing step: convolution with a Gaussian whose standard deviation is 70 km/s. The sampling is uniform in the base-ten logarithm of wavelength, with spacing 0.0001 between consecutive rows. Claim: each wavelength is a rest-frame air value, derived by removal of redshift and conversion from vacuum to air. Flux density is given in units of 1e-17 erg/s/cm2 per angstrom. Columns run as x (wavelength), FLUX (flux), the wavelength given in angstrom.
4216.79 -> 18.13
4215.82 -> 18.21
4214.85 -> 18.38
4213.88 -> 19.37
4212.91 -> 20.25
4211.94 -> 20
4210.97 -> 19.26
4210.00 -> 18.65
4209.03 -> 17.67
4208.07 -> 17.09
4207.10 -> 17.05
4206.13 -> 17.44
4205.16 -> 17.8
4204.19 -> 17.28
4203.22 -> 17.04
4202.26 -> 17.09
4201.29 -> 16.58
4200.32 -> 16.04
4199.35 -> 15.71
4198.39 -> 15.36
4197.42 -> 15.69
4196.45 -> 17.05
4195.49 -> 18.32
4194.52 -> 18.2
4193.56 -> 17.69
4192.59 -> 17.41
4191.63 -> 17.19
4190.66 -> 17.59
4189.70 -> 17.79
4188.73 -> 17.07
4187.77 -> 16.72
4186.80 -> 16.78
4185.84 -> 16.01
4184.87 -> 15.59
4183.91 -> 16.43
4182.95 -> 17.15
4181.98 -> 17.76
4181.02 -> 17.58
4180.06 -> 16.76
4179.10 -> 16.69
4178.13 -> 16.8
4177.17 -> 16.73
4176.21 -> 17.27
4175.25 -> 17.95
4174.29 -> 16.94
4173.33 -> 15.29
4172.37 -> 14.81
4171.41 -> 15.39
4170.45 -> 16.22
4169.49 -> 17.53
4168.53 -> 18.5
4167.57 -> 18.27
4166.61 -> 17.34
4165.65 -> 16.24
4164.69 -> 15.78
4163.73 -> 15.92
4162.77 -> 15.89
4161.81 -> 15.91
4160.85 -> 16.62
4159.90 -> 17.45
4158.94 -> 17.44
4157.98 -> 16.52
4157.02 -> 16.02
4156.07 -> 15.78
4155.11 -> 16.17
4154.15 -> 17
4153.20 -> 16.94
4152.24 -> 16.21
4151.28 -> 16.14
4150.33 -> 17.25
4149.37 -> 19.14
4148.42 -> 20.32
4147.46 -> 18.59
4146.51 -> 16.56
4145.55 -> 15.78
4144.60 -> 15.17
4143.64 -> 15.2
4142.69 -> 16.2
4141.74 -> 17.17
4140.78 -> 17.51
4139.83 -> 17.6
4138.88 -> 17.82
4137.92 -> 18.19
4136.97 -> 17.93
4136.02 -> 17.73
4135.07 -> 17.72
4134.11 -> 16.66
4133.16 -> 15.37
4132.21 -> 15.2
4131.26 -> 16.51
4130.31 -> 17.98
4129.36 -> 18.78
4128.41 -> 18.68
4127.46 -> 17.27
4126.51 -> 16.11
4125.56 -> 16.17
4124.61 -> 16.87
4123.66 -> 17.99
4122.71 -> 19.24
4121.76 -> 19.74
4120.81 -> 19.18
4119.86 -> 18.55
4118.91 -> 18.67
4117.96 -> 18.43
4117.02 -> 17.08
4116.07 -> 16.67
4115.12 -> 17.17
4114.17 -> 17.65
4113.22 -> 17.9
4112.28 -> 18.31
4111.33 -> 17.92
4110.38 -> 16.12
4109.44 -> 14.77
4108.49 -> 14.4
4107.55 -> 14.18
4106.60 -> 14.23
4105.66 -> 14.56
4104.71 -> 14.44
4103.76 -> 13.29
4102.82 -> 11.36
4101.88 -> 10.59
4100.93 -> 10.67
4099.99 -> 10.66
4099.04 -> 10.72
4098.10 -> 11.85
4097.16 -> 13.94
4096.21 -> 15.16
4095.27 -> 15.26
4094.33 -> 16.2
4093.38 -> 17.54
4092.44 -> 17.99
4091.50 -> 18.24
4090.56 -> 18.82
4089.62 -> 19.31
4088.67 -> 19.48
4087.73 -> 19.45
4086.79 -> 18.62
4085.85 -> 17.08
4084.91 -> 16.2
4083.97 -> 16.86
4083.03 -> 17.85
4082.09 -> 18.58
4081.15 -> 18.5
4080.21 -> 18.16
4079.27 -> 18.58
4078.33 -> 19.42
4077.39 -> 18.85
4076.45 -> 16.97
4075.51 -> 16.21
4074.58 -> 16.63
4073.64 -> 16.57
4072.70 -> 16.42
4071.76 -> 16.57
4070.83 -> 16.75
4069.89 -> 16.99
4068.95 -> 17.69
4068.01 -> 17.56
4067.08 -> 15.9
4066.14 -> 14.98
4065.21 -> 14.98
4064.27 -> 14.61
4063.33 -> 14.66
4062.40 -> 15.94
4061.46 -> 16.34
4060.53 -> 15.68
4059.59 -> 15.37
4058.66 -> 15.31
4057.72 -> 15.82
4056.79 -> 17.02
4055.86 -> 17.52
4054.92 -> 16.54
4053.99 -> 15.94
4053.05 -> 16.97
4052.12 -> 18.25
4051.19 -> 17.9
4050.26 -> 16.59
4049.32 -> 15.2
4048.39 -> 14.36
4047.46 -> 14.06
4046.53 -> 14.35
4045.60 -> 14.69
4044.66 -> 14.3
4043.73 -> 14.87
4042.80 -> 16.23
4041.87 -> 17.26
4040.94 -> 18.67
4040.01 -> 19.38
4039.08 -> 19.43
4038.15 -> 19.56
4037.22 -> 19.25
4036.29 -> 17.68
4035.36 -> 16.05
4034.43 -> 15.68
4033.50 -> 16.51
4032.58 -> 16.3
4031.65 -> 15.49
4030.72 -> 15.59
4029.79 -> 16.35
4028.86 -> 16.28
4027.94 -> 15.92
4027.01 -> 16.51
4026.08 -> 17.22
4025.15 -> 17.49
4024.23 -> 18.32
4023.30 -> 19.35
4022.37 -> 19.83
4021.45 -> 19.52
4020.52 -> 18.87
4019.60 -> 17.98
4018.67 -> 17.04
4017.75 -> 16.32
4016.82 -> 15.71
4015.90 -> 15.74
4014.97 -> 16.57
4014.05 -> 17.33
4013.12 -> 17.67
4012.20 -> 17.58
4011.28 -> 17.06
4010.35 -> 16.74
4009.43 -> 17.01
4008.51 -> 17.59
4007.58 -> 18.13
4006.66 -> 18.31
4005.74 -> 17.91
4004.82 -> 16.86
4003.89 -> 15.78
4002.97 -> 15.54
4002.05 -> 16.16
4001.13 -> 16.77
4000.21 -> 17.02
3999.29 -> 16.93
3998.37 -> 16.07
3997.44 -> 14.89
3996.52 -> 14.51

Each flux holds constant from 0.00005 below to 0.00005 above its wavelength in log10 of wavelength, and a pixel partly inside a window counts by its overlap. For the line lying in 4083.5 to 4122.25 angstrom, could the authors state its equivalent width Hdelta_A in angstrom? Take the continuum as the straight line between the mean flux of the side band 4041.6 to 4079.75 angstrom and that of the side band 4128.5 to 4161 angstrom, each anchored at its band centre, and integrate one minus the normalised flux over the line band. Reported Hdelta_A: 1.3 angstrom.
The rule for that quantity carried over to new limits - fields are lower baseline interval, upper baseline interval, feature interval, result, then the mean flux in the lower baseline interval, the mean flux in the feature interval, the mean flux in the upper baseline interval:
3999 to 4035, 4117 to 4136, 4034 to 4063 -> 1.2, 17.1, 16.5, 17.6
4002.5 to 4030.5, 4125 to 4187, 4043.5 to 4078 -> 2.1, 17.3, 16.1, 16.9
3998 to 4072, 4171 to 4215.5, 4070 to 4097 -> -1.1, 16.7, 17.5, 17.2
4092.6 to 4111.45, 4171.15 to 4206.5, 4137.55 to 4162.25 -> -2.3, 13.9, 16.9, 16.8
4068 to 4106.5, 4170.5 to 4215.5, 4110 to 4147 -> -1.7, 16.2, 17.4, 17.2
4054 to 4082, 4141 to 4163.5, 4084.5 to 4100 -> 0.2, 16.7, 16.4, 16.8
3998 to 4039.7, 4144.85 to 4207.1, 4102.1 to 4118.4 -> 1.2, 17.2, 15.7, 16.9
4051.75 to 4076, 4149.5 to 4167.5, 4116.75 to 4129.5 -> -1.2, 16.3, 18.1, 16.6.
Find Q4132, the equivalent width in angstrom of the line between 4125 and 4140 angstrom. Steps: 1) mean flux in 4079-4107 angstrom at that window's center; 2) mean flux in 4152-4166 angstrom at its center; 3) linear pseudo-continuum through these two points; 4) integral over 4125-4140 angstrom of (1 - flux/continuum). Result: -1.0 angstrom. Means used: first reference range 15.8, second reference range 16.4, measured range 17.2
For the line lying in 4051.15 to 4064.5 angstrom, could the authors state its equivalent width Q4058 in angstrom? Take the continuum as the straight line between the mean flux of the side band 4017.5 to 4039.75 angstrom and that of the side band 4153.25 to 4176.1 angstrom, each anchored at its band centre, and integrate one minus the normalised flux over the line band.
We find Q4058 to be 0.8 angstrom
